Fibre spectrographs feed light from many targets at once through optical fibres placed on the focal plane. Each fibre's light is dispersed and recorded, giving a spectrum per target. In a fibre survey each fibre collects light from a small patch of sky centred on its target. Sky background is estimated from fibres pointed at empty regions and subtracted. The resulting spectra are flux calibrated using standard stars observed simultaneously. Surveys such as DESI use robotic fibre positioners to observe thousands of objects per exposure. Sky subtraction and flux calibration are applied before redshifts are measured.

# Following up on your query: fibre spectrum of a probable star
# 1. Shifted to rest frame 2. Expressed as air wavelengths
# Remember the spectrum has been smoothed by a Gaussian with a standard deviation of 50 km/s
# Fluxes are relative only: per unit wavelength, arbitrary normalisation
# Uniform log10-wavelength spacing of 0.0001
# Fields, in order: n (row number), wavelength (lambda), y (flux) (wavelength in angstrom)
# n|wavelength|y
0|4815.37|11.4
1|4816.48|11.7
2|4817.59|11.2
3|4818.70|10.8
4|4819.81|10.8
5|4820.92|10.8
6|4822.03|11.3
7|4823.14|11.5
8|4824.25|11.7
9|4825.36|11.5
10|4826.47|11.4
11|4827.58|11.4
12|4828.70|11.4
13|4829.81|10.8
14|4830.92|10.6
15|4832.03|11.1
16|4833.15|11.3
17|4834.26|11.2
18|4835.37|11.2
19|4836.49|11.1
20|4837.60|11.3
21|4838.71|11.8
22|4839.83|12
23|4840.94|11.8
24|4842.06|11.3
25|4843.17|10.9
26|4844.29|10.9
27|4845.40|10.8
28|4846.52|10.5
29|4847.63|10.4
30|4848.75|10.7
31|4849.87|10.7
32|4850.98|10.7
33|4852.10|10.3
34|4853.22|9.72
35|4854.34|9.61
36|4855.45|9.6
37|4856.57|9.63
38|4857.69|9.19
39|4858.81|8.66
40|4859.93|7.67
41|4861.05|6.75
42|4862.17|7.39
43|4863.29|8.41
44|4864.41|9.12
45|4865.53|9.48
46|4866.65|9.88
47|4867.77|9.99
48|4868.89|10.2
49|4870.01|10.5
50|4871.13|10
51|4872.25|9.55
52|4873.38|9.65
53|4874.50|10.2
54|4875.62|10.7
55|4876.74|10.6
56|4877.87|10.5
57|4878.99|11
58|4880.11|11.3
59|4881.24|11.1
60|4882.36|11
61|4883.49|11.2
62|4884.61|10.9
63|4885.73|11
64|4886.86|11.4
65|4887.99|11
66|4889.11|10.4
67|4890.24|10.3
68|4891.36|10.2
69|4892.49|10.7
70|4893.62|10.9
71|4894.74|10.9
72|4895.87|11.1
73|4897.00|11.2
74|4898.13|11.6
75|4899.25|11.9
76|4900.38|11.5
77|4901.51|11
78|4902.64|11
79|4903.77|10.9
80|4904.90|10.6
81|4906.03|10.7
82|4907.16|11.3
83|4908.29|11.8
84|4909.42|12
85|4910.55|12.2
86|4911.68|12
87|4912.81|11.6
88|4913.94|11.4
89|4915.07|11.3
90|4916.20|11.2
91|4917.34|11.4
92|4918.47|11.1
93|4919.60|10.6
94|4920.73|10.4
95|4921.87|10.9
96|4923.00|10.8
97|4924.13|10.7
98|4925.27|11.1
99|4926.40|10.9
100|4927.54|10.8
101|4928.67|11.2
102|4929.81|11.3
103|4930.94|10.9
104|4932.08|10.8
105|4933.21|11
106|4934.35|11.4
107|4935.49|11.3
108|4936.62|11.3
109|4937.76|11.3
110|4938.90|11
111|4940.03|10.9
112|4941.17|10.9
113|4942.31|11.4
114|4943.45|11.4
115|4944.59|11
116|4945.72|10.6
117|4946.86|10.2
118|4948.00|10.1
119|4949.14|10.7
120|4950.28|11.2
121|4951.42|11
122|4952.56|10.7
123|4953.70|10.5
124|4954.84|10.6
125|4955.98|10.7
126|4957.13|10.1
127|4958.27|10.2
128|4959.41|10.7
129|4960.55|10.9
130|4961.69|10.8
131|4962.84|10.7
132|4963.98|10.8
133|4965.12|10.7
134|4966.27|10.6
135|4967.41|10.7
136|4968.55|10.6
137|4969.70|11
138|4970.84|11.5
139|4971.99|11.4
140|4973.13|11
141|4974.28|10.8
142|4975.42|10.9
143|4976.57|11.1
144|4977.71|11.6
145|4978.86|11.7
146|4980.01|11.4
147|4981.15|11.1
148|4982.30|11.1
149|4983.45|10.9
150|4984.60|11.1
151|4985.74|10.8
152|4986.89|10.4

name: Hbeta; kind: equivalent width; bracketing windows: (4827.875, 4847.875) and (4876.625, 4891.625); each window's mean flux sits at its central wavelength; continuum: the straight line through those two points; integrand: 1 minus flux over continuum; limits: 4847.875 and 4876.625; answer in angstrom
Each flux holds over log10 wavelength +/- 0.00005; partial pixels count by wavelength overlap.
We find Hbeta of 3.77 angstrom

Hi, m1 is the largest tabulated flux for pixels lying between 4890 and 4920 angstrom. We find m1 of 12.2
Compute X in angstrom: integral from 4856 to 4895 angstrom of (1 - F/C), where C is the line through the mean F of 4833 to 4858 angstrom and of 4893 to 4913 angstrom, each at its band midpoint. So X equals 3.6 angstrom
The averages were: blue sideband 10.7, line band 10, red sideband 11.3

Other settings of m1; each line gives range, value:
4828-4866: 12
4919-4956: 11.4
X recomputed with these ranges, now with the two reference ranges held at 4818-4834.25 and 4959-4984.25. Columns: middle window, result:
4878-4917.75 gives -0.3 angstrom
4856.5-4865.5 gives 2.2 angstrom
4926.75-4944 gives -0.1 angstrom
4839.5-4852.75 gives 0.3 angstrom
